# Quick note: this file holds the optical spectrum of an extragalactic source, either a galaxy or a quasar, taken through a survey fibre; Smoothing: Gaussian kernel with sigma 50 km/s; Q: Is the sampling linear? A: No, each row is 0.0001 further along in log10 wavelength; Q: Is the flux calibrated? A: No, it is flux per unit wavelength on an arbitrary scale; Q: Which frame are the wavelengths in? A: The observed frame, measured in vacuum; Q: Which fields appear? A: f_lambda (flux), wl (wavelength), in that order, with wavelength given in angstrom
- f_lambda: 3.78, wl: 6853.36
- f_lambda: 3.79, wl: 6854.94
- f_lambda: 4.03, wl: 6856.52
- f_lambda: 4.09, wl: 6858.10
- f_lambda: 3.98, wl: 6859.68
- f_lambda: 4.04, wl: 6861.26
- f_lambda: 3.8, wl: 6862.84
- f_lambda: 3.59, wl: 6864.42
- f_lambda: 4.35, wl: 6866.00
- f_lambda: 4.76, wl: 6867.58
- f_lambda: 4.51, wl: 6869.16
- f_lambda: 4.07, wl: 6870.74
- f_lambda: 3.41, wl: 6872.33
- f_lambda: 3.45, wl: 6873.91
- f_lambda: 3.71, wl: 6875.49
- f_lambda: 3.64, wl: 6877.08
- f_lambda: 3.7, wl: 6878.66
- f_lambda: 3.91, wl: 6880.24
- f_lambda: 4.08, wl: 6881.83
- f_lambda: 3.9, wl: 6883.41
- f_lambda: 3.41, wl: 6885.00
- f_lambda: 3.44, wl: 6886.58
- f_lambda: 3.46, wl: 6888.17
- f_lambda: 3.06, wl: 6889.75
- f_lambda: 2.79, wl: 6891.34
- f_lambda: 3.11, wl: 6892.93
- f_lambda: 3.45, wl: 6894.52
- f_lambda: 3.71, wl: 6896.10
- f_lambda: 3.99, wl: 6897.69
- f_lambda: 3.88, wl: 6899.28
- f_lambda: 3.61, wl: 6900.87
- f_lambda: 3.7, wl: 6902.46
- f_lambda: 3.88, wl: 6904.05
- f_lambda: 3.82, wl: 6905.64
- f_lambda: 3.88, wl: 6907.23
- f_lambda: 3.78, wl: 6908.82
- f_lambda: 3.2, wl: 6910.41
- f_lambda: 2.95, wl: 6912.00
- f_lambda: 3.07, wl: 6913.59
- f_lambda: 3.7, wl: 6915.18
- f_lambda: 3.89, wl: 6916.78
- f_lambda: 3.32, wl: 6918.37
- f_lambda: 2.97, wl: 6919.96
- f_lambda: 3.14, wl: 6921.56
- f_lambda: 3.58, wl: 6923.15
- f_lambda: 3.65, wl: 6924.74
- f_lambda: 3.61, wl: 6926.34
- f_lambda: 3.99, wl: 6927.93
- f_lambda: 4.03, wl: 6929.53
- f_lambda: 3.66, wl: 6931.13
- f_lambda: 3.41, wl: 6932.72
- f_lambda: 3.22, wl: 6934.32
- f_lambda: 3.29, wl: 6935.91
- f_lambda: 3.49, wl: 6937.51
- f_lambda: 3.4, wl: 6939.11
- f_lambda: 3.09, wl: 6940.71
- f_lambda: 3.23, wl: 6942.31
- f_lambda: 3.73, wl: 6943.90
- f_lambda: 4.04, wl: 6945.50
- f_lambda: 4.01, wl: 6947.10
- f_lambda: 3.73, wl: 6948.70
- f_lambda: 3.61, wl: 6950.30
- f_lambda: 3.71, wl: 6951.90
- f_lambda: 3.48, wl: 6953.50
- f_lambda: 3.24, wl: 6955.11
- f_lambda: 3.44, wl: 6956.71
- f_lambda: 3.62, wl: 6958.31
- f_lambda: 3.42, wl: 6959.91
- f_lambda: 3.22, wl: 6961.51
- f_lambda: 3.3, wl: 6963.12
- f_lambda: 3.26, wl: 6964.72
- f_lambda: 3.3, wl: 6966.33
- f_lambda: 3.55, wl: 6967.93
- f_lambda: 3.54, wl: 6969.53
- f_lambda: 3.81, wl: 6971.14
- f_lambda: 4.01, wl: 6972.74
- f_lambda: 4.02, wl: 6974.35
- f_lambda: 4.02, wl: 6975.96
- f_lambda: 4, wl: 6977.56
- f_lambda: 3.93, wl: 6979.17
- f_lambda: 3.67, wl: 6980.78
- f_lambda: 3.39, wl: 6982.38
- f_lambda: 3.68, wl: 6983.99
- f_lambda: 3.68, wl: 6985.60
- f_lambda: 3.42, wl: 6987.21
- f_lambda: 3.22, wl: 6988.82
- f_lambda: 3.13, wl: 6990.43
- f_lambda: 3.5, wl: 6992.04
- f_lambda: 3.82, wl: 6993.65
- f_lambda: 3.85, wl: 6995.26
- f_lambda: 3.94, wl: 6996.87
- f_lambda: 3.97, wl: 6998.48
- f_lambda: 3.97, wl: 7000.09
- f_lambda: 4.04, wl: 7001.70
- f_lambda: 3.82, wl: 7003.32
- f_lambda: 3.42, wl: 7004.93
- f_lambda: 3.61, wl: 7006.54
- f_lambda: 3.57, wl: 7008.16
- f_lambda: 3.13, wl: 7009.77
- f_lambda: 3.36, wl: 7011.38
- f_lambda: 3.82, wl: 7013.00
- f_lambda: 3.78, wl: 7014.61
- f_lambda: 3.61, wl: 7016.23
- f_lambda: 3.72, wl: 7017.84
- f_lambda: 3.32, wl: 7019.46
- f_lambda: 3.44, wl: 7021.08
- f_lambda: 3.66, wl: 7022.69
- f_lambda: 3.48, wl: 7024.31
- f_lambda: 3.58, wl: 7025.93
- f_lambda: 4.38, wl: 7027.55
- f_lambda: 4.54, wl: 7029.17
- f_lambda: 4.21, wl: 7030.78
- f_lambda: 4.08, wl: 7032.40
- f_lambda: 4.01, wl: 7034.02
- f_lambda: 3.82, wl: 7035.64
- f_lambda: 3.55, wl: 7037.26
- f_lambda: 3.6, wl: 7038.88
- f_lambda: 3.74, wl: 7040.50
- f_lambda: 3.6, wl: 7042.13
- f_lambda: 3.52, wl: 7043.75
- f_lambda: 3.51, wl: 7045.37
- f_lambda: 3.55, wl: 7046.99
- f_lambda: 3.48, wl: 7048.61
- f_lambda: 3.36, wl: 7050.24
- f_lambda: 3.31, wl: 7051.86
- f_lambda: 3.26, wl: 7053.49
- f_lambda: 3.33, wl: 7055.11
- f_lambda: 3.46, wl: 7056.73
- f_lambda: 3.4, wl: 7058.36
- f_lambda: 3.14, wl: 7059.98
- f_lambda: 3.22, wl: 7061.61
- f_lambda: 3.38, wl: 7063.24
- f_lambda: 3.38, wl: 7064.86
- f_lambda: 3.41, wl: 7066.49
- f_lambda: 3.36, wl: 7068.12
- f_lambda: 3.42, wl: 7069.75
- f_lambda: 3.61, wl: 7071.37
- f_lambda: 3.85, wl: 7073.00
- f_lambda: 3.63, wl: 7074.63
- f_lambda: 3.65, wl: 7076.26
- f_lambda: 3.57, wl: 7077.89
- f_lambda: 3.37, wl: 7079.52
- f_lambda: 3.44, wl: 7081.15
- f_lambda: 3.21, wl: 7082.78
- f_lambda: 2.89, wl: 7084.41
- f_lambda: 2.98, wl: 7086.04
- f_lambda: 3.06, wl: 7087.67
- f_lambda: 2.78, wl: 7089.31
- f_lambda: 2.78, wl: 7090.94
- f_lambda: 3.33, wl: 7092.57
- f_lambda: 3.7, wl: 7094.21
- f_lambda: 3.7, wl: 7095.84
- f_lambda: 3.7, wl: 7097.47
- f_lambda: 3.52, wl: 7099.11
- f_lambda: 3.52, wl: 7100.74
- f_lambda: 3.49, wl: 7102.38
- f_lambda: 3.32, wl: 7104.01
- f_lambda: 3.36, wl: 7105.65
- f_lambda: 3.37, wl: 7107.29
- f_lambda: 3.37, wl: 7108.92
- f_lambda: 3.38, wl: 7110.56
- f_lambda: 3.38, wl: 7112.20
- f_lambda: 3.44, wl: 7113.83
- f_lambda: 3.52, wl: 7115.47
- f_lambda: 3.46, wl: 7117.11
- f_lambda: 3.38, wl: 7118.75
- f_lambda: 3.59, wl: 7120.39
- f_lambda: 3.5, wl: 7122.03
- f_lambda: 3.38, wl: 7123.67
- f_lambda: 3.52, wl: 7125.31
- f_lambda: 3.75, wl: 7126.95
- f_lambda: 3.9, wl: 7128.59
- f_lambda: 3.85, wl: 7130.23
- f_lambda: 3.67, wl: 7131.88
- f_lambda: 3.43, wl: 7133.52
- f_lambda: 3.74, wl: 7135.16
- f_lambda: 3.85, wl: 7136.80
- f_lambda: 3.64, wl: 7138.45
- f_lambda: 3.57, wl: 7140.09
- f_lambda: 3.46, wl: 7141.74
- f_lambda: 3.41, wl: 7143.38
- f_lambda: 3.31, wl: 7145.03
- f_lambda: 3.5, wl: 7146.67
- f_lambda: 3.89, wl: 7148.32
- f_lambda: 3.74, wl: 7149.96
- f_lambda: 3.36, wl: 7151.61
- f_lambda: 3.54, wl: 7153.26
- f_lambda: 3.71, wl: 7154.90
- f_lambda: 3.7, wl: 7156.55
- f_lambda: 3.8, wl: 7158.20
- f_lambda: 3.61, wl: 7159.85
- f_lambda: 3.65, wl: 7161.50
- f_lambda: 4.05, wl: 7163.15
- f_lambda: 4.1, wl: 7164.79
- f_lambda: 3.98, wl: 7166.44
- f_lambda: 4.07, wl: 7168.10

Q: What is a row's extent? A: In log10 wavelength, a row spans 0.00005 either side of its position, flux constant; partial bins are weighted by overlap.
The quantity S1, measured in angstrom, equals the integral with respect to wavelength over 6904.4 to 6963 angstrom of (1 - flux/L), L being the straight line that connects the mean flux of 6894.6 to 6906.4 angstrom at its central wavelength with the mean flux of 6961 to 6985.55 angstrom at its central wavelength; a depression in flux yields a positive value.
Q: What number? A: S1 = 3.20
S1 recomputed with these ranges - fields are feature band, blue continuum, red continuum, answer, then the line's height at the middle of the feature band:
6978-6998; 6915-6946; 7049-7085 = -0.9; 3.46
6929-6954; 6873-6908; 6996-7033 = 0.7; 3.67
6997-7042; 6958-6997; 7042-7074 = -3.1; 3.51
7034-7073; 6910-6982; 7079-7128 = -0.5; 3.43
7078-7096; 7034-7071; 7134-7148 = 1.6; 3.5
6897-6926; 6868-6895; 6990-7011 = 0.6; 3.63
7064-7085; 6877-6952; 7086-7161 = 0.4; 3.52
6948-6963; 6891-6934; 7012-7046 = 0.6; 3.63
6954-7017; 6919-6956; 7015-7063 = -0.8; 3.57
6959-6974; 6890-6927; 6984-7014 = 0.3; 3.58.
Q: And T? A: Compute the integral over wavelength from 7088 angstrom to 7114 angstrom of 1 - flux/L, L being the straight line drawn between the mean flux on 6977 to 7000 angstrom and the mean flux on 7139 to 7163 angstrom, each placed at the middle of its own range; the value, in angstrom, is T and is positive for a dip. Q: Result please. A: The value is 1.8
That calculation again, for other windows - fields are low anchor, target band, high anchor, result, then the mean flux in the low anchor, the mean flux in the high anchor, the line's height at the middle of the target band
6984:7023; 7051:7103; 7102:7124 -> 1.8 angstrom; 3.62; 3.42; 3.49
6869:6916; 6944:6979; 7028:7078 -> -0.5 angstrom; 3.6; 3.58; 3.59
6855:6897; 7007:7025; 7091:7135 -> 0.4 angstrom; 3.75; 3.51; 3.61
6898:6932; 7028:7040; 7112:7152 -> -1.3 angstrom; 3.59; 3.58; 3.58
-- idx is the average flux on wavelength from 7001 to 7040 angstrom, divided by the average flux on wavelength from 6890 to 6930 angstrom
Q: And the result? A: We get 1.05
